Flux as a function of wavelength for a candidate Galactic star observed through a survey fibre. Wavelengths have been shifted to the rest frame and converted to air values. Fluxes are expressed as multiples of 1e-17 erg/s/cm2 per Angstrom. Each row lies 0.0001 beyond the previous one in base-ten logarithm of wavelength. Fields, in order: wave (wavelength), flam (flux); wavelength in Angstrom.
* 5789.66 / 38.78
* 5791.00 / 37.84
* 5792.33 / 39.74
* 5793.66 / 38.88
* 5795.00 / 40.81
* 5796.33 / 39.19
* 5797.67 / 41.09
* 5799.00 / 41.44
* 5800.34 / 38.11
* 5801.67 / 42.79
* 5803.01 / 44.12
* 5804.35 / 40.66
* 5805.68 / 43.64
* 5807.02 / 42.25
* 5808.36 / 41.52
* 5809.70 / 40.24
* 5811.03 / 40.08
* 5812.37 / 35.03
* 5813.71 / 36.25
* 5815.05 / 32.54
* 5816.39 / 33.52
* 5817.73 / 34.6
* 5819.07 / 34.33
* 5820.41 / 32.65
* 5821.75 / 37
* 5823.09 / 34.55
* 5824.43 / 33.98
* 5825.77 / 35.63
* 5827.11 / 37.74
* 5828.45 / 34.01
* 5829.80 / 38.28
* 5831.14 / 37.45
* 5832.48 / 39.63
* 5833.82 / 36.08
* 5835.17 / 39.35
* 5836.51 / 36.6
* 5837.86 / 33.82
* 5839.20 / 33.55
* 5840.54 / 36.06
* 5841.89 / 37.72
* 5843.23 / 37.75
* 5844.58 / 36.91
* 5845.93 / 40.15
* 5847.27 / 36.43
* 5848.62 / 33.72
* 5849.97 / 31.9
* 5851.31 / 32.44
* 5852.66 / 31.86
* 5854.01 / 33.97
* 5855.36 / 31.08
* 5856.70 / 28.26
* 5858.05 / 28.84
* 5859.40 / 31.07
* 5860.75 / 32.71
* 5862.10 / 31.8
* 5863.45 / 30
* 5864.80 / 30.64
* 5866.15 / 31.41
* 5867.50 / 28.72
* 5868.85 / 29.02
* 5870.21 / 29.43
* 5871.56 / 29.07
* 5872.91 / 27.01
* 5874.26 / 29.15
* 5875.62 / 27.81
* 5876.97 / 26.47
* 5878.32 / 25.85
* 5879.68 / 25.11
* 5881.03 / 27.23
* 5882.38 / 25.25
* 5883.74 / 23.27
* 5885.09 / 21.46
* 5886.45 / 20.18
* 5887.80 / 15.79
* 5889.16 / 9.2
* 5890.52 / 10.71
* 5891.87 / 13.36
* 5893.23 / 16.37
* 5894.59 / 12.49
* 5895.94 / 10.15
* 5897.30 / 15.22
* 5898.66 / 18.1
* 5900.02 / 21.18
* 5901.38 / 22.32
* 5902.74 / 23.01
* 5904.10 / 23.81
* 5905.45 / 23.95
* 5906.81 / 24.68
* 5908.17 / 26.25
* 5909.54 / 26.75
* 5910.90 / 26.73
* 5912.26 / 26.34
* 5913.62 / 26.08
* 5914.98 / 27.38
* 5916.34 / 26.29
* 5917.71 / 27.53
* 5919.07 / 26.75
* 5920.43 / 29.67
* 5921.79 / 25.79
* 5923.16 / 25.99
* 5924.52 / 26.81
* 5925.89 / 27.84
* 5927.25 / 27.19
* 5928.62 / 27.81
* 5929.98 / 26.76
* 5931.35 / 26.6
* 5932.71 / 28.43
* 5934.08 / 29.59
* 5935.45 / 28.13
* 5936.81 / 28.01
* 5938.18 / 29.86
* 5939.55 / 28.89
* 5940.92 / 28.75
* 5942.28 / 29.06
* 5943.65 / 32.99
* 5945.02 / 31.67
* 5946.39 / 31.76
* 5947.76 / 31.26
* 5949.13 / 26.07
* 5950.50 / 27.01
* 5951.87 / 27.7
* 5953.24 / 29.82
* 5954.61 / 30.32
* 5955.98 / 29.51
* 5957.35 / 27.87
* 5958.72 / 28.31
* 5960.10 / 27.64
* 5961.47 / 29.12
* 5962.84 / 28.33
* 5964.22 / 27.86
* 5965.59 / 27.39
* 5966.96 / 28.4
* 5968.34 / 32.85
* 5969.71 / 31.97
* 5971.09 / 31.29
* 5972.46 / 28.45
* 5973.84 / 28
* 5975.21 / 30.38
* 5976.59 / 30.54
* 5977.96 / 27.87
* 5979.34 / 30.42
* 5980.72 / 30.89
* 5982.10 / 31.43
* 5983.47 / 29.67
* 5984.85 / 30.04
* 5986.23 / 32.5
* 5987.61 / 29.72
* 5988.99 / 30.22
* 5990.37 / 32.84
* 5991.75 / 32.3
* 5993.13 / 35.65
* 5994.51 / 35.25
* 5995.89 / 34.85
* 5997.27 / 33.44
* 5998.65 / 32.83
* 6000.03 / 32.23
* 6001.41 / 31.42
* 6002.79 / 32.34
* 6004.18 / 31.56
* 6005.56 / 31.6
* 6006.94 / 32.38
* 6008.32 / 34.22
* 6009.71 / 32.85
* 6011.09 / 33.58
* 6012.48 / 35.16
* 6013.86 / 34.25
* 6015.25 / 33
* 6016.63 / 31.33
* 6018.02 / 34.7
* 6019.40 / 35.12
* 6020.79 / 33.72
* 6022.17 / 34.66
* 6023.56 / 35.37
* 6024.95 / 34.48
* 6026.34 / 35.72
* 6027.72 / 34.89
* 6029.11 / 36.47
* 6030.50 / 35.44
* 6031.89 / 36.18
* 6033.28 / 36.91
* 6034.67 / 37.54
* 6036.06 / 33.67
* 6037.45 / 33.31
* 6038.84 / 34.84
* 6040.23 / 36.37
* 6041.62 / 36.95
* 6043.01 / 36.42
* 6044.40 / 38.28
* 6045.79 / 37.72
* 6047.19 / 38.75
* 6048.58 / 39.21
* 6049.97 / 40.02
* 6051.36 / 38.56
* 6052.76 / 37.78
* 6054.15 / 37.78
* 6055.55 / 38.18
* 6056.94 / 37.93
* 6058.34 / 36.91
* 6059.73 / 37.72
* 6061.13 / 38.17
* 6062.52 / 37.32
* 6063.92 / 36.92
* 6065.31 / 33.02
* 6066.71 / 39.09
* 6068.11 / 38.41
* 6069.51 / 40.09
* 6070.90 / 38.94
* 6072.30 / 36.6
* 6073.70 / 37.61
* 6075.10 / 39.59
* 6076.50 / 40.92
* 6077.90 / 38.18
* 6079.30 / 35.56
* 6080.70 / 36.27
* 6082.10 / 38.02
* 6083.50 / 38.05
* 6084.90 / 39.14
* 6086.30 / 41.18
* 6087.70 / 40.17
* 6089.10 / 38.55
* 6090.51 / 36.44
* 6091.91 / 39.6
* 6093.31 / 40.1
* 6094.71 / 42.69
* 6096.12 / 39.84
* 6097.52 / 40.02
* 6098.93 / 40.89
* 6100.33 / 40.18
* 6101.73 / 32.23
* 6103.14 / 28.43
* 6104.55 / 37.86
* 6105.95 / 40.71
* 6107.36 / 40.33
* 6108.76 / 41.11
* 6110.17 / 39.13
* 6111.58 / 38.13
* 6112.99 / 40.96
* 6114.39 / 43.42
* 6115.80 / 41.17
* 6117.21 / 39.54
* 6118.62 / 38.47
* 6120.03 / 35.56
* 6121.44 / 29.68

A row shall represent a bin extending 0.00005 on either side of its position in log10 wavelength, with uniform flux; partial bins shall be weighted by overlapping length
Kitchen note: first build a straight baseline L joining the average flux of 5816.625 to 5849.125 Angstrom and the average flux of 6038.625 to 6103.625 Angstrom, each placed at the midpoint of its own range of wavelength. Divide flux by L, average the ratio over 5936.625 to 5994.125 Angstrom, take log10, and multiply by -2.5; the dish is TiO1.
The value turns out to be 0.24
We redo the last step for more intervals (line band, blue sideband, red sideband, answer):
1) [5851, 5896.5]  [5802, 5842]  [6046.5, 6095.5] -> 0.43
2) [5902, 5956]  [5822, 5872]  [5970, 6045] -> 0.21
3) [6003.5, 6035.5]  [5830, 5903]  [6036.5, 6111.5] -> 0.03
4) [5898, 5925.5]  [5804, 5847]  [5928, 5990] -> 0.26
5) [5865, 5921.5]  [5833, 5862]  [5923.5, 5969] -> 0.33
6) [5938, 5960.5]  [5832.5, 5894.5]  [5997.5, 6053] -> 0.10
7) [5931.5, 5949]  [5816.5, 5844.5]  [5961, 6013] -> 0.11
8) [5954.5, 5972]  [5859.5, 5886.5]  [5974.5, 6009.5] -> 0.06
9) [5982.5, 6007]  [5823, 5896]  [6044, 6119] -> 0.09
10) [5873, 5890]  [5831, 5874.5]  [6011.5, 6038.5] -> 0.40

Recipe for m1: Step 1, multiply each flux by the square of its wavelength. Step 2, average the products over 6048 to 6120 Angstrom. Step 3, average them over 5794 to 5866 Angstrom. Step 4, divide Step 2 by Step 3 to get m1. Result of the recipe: 1.2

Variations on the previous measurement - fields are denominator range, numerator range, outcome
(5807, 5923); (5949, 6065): 1.20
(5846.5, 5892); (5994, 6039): 1.32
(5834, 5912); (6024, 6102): 1.49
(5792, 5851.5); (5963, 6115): 1.02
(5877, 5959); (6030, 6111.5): 1.59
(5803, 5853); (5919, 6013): 0.86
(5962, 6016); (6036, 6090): 1.23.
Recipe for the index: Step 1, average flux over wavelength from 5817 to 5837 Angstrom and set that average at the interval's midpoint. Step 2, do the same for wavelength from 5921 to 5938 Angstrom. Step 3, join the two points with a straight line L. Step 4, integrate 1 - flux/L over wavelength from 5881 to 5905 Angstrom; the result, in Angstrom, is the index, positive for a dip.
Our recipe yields 9.8 Angstrom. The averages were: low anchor 36.1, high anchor 27.5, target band 18.1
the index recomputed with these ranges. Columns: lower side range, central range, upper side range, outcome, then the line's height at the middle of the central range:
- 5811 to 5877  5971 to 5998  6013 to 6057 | 3.1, 35.4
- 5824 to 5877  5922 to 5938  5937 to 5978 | 1.5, 30.4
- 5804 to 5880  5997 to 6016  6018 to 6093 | 1.9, 36.5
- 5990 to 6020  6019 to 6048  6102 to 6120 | -0.9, 34.8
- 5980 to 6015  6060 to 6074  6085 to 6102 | 0.0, 37.6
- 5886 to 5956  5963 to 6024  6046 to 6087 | -0.9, 31.5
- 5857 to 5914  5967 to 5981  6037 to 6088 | 0.3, 30.9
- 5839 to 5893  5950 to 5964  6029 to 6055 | 1.8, 32.8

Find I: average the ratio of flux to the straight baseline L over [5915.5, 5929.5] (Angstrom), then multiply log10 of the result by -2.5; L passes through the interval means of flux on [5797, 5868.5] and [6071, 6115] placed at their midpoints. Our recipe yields 0.33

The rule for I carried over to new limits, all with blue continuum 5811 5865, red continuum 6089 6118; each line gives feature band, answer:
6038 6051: 0.01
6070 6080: 0.01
